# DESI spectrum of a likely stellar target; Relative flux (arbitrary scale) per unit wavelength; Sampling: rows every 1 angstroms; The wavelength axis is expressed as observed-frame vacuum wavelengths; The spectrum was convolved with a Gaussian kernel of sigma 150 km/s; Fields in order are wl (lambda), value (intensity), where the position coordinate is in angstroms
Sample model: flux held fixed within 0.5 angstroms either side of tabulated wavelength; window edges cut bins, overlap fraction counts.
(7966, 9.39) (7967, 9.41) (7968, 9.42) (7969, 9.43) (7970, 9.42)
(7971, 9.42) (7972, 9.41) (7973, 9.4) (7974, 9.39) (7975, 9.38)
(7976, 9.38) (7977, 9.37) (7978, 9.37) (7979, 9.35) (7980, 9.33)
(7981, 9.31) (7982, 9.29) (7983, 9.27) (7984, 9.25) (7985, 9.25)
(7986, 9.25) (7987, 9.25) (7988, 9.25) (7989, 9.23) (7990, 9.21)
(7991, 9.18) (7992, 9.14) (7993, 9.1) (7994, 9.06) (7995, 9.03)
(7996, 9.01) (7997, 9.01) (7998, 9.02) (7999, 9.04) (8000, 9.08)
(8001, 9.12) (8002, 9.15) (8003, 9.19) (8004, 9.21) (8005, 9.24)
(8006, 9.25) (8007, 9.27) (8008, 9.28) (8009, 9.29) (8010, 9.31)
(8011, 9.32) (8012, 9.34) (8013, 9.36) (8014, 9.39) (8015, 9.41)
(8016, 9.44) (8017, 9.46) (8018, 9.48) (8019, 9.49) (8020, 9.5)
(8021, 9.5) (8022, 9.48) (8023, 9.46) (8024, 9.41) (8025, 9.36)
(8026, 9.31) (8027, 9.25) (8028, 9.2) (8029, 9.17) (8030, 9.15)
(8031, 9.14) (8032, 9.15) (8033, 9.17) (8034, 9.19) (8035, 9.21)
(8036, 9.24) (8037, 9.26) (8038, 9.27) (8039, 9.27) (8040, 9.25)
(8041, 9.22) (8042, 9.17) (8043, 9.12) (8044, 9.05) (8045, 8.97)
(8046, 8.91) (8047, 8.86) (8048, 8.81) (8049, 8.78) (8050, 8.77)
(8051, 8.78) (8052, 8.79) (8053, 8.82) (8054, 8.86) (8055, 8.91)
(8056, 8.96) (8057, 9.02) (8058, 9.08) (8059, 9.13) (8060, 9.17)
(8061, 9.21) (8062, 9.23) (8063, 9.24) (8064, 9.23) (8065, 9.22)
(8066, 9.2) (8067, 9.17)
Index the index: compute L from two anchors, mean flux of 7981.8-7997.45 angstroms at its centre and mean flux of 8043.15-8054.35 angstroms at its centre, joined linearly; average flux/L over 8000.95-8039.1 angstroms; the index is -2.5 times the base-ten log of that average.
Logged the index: -0.03 mag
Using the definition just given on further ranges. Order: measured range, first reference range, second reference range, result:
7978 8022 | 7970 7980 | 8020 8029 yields 0.014 mag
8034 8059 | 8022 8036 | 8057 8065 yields 0.023 mag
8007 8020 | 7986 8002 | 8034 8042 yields -0.024 mag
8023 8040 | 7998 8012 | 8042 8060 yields -0.023 mag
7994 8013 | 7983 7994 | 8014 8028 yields 0.015 mag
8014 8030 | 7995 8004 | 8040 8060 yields -0.042 mag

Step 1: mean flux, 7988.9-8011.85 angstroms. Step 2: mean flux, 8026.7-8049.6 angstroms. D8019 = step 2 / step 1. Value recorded 1.0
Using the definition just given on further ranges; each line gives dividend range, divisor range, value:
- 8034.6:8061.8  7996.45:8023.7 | 0.97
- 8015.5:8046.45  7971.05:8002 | 1.00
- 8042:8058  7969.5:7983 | 0.95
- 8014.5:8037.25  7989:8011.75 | 1.02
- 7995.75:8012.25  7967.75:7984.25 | 0.98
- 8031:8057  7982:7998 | 0.99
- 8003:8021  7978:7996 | 1.01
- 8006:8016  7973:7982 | 1.00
